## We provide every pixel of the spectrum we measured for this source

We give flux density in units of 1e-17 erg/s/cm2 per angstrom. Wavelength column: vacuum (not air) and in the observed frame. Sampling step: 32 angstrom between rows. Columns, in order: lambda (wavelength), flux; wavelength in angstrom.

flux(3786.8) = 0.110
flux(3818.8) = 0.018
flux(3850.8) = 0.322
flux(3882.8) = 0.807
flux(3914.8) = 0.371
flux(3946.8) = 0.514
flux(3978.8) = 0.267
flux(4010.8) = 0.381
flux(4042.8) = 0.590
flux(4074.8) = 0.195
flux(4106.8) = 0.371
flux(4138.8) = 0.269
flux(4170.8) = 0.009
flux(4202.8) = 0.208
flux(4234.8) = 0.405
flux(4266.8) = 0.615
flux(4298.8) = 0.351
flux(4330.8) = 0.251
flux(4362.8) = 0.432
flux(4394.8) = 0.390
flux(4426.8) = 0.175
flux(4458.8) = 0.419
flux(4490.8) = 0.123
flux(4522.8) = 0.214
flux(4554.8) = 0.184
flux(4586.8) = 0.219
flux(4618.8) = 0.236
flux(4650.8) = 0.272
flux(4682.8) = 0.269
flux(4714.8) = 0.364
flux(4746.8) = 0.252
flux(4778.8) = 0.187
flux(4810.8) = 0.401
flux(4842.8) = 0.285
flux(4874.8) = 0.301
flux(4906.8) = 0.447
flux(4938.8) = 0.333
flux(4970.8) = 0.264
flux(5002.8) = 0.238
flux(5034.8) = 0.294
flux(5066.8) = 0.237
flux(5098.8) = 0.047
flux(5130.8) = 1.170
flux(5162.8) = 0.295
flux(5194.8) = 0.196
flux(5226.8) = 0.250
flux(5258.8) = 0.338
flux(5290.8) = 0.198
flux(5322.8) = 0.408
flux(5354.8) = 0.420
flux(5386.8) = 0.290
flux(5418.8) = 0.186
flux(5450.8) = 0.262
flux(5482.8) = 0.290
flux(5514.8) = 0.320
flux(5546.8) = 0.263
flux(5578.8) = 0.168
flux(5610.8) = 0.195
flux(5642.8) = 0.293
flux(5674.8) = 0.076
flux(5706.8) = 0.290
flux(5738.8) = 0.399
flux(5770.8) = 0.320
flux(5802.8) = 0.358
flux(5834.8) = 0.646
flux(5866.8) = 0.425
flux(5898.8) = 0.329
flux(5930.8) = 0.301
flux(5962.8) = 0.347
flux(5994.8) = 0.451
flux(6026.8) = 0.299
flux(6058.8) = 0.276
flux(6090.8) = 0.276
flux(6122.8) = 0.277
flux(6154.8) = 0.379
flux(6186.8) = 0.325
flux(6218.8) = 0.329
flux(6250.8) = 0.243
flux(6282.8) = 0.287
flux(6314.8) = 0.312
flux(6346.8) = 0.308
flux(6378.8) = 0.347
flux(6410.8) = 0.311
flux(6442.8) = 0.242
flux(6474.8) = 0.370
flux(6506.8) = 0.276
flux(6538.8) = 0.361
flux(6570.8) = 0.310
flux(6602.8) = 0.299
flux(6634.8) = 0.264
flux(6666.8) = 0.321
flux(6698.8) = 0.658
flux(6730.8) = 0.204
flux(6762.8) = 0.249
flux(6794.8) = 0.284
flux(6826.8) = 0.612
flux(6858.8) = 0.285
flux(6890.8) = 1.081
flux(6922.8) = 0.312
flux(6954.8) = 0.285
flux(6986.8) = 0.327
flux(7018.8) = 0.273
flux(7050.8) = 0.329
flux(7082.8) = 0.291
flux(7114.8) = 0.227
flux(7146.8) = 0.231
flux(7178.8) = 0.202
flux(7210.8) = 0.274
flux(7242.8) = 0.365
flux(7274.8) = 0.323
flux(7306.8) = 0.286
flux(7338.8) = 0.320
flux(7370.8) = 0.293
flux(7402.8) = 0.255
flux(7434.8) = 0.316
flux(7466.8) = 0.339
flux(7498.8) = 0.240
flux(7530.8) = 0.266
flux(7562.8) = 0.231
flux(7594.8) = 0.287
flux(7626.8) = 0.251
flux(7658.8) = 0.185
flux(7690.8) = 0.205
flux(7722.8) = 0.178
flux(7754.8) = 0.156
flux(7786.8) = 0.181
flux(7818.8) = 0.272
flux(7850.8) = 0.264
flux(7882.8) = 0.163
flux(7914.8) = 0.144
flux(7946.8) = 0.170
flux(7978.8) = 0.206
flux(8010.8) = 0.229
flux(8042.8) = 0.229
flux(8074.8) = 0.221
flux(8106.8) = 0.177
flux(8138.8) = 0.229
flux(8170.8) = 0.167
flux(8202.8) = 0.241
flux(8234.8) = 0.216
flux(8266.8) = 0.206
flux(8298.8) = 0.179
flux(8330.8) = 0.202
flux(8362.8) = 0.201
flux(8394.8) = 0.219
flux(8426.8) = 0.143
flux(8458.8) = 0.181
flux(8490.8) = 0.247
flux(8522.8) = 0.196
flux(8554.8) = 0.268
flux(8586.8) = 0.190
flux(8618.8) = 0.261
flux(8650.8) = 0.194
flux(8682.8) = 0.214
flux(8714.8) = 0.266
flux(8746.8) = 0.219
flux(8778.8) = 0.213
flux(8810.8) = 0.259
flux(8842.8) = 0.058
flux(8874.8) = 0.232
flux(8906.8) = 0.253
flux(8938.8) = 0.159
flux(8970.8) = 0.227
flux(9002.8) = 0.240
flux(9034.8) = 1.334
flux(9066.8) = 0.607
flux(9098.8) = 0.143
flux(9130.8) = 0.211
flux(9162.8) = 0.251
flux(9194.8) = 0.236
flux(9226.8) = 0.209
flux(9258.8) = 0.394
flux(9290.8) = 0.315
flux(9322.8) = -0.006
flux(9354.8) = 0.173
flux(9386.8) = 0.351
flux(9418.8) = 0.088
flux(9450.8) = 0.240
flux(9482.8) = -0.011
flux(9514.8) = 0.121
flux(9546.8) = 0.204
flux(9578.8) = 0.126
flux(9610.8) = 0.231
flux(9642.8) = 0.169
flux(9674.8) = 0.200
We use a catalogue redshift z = 0.379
